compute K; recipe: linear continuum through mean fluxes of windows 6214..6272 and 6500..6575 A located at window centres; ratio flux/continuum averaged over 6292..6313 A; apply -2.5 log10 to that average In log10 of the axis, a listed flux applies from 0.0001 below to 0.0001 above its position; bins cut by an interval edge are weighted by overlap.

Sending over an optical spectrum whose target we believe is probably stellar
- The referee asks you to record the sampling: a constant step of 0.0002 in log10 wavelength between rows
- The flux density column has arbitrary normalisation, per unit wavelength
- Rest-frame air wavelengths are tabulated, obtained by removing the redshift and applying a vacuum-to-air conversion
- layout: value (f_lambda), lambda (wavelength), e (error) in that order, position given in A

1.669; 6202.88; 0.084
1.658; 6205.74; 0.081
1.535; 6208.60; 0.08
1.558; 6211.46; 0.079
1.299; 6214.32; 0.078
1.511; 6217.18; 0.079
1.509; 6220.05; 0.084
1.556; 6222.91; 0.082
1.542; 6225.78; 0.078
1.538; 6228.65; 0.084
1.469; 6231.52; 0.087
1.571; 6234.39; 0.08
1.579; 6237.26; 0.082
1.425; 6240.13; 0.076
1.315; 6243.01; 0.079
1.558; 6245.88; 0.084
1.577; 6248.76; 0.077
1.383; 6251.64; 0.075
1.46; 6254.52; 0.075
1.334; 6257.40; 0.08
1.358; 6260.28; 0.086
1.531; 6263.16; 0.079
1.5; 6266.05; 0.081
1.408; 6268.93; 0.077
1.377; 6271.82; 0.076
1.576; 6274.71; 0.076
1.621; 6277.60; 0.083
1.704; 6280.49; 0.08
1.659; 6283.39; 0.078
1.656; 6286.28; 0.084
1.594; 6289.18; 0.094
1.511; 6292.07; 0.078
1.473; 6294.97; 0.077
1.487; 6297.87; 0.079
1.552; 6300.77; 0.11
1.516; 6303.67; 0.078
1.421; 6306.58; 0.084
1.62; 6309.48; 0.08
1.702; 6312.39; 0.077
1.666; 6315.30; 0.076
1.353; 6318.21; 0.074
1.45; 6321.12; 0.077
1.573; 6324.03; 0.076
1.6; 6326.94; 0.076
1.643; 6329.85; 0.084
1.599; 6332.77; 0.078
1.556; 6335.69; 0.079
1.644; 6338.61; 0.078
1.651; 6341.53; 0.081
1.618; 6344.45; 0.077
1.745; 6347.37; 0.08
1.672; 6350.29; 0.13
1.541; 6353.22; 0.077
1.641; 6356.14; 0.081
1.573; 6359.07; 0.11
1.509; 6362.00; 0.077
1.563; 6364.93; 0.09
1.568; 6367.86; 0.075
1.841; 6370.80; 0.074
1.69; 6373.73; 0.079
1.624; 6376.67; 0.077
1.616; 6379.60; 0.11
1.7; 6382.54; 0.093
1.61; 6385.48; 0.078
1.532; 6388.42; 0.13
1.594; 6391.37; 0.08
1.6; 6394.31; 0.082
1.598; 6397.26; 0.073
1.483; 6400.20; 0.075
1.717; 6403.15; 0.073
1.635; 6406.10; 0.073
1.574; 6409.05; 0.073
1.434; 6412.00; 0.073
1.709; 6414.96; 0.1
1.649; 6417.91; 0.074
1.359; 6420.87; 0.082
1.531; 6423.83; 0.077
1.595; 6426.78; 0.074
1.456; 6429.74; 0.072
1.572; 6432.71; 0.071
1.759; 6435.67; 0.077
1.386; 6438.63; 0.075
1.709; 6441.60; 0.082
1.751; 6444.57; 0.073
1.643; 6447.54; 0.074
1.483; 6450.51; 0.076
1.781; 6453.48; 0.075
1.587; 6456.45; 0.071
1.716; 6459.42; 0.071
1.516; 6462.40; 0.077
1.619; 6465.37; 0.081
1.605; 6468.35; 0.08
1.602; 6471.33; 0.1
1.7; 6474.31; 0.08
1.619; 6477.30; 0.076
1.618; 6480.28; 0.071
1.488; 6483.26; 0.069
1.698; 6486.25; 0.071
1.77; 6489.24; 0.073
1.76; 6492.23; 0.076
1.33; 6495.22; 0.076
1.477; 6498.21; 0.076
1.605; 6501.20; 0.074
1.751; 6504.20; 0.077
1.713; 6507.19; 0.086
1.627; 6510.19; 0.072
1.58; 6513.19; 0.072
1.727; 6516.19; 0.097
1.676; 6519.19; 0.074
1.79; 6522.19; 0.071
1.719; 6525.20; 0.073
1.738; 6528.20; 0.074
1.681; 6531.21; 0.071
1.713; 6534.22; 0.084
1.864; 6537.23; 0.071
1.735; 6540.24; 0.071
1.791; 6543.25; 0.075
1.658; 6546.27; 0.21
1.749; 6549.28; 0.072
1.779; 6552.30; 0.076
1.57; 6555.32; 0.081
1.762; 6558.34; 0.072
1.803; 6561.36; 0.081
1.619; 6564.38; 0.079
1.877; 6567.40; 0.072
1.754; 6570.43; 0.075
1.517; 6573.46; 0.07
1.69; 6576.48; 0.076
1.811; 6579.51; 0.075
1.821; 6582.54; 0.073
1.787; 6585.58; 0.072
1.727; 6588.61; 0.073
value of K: -0.01 mag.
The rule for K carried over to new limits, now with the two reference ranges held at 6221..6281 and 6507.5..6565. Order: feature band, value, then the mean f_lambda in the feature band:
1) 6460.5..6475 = 0.037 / 1.61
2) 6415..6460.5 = 0.025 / 1.6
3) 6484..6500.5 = 0.053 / 1.6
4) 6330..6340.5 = -0.033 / 1.61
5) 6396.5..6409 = 0.004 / 1.61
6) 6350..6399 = -0.017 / 1.61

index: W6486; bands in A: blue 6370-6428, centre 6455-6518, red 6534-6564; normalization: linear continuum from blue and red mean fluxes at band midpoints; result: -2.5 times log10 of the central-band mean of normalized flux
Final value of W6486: 0.04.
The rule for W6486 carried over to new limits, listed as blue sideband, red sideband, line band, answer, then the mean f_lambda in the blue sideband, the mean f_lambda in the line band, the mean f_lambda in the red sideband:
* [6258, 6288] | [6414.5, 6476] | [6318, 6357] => -0.027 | 1.53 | 1.6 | 1.6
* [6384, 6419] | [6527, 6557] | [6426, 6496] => 0.021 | 1.59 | 1.62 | 1.73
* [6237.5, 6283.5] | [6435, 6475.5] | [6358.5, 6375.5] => -0.042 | 1.48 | 1.63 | 1.63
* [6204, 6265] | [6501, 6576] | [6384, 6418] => 0.013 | 1.49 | 1.59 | 1.71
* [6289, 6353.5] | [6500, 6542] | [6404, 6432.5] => 0.059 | 1.57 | 1.55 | 1.71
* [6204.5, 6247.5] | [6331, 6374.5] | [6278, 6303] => -0.008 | 1.51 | 1.58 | 1.63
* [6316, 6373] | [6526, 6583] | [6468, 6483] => 0.041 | 1.6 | 1.62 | 1.73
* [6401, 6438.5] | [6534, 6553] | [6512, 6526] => 0.014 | 1.57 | 1.7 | 1.76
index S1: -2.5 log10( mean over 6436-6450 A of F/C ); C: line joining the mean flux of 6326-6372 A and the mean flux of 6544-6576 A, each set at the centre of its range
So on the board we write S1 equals 0.02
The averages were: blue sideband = 1.62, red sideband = 1.71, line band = 1.62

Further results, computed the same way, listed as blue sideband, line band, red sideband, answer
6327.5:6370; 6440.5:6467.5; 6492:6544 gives 0.01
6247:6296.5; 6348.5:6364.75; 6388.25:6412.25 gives -0.02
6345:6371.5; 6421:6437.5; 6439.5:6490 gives 0.05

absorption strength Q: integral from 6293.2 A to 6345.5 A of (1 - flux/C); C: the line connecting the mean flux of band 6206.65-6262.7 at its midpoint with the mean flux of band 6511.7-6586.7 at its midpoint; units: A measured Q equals -0.49 A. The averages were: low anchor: 1.48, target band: 1.56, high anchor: 1.73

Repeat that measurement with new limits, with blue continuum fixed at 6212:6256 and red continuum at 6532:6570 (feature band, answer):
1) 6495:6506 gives 0.85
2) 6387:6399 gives 0.27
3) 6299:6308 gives 0.27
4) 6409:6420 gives 0.35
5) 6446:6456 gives 0.19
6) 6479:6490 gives 0.35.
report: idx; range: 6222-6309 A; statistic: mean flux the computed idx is 1.51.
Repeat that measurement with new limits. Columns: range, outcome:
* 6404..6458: 1.59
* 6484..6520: 1.64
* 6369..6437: 1.6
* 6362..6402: 1.61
